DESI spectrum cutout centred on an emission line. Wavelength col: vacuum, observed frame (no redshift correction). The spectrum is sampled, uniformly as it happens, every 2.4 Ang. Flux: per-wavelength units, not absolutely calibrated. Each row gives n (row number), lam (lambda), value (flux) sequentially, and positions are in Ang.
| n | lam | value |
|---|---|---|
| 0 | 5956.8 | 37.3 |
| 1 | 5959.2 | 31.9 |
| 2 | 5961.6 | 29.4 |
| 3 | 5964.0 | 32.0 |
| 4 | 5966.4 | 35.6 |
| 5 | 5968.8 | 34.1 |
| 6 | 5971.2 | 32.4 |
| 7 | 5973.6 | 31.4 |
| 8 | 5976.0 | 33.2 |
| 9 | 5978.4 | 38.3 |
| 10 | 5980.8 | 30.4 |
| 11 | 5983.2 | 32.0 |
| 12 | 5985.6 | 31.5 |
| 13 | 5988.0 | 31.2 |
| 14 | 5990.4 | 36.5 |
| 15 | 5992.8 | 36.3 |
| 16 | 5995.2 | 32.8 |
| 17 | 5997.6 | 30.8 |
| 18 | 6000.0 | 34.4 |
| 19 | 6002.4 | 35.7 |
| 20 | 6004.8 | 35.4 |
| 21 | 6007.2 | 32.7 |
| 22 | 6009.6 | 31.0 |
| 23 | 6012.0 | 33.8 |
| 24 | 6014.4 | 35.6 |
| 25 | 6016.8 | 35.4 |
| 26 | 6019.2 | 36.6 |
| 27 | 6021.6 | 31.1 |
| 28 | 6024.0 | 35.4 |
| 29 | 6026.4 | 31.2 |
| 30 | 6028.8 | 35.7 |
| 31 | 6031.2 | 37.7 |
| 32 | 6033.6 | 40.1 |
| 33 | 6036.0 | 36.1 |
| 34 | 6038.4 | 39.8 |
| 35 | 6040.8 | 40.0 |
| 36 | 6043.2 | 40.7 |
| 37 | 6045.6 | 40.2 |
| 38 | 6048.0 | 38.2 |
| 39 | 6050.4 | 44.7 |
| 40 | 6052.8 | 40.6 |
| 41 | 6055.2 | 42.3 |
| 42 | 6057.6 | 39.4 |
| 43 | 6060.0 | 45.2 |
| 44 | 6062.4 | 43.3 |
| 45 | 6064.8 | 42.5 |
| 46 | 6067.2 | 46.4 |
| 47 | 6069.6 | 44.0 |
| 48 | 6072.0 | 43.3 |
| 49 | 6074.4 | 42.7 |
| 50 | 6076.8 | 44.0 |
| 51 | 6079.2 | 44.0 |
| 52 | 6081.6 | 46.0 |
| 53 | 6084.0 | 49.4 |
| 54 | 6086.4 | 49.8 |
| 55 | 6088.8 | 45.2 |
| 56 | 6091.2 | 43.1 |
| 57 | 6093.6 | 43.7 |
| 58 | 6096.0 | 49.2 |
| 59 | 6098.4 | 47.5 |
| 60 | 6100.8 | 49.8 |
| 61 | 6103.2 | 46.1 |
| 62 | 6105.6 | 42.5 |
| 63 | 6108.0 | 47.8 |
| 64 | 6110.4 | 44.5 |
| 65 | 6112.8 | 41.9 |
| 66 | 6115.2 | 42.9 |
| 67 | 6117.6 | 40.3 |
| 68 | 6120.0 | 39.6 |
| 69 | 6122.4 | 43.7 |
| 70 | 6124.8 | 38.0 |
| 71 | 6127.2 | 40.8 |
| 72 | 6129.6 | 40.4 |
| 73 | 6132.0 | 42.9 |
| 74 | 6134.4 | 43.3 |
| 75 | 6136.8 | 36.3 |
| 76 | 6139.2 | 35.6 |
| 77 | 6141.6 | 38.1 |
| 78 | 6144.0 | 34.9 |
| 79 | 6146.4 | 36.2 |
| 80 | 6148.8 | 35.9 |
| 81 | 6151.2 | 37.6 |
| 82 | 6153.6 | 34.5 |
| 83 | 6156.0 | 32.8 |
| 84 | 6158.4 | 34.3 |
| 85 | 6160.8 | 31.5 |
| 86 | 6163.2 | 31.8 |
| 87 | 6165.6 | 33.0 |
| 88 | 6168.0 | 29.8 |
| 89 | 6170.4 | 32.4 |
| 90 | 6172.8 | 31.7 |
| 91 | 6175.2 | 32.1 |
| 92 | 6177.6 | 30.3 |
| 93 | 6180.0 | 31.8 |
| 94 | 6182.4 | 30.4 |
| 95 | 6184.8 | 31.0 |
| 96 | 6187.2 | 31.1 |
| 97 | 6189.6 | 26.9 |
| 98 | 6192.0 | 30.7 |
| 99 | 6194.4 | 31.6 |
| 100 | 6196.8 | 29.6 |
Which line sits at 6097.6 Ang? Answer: C III]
